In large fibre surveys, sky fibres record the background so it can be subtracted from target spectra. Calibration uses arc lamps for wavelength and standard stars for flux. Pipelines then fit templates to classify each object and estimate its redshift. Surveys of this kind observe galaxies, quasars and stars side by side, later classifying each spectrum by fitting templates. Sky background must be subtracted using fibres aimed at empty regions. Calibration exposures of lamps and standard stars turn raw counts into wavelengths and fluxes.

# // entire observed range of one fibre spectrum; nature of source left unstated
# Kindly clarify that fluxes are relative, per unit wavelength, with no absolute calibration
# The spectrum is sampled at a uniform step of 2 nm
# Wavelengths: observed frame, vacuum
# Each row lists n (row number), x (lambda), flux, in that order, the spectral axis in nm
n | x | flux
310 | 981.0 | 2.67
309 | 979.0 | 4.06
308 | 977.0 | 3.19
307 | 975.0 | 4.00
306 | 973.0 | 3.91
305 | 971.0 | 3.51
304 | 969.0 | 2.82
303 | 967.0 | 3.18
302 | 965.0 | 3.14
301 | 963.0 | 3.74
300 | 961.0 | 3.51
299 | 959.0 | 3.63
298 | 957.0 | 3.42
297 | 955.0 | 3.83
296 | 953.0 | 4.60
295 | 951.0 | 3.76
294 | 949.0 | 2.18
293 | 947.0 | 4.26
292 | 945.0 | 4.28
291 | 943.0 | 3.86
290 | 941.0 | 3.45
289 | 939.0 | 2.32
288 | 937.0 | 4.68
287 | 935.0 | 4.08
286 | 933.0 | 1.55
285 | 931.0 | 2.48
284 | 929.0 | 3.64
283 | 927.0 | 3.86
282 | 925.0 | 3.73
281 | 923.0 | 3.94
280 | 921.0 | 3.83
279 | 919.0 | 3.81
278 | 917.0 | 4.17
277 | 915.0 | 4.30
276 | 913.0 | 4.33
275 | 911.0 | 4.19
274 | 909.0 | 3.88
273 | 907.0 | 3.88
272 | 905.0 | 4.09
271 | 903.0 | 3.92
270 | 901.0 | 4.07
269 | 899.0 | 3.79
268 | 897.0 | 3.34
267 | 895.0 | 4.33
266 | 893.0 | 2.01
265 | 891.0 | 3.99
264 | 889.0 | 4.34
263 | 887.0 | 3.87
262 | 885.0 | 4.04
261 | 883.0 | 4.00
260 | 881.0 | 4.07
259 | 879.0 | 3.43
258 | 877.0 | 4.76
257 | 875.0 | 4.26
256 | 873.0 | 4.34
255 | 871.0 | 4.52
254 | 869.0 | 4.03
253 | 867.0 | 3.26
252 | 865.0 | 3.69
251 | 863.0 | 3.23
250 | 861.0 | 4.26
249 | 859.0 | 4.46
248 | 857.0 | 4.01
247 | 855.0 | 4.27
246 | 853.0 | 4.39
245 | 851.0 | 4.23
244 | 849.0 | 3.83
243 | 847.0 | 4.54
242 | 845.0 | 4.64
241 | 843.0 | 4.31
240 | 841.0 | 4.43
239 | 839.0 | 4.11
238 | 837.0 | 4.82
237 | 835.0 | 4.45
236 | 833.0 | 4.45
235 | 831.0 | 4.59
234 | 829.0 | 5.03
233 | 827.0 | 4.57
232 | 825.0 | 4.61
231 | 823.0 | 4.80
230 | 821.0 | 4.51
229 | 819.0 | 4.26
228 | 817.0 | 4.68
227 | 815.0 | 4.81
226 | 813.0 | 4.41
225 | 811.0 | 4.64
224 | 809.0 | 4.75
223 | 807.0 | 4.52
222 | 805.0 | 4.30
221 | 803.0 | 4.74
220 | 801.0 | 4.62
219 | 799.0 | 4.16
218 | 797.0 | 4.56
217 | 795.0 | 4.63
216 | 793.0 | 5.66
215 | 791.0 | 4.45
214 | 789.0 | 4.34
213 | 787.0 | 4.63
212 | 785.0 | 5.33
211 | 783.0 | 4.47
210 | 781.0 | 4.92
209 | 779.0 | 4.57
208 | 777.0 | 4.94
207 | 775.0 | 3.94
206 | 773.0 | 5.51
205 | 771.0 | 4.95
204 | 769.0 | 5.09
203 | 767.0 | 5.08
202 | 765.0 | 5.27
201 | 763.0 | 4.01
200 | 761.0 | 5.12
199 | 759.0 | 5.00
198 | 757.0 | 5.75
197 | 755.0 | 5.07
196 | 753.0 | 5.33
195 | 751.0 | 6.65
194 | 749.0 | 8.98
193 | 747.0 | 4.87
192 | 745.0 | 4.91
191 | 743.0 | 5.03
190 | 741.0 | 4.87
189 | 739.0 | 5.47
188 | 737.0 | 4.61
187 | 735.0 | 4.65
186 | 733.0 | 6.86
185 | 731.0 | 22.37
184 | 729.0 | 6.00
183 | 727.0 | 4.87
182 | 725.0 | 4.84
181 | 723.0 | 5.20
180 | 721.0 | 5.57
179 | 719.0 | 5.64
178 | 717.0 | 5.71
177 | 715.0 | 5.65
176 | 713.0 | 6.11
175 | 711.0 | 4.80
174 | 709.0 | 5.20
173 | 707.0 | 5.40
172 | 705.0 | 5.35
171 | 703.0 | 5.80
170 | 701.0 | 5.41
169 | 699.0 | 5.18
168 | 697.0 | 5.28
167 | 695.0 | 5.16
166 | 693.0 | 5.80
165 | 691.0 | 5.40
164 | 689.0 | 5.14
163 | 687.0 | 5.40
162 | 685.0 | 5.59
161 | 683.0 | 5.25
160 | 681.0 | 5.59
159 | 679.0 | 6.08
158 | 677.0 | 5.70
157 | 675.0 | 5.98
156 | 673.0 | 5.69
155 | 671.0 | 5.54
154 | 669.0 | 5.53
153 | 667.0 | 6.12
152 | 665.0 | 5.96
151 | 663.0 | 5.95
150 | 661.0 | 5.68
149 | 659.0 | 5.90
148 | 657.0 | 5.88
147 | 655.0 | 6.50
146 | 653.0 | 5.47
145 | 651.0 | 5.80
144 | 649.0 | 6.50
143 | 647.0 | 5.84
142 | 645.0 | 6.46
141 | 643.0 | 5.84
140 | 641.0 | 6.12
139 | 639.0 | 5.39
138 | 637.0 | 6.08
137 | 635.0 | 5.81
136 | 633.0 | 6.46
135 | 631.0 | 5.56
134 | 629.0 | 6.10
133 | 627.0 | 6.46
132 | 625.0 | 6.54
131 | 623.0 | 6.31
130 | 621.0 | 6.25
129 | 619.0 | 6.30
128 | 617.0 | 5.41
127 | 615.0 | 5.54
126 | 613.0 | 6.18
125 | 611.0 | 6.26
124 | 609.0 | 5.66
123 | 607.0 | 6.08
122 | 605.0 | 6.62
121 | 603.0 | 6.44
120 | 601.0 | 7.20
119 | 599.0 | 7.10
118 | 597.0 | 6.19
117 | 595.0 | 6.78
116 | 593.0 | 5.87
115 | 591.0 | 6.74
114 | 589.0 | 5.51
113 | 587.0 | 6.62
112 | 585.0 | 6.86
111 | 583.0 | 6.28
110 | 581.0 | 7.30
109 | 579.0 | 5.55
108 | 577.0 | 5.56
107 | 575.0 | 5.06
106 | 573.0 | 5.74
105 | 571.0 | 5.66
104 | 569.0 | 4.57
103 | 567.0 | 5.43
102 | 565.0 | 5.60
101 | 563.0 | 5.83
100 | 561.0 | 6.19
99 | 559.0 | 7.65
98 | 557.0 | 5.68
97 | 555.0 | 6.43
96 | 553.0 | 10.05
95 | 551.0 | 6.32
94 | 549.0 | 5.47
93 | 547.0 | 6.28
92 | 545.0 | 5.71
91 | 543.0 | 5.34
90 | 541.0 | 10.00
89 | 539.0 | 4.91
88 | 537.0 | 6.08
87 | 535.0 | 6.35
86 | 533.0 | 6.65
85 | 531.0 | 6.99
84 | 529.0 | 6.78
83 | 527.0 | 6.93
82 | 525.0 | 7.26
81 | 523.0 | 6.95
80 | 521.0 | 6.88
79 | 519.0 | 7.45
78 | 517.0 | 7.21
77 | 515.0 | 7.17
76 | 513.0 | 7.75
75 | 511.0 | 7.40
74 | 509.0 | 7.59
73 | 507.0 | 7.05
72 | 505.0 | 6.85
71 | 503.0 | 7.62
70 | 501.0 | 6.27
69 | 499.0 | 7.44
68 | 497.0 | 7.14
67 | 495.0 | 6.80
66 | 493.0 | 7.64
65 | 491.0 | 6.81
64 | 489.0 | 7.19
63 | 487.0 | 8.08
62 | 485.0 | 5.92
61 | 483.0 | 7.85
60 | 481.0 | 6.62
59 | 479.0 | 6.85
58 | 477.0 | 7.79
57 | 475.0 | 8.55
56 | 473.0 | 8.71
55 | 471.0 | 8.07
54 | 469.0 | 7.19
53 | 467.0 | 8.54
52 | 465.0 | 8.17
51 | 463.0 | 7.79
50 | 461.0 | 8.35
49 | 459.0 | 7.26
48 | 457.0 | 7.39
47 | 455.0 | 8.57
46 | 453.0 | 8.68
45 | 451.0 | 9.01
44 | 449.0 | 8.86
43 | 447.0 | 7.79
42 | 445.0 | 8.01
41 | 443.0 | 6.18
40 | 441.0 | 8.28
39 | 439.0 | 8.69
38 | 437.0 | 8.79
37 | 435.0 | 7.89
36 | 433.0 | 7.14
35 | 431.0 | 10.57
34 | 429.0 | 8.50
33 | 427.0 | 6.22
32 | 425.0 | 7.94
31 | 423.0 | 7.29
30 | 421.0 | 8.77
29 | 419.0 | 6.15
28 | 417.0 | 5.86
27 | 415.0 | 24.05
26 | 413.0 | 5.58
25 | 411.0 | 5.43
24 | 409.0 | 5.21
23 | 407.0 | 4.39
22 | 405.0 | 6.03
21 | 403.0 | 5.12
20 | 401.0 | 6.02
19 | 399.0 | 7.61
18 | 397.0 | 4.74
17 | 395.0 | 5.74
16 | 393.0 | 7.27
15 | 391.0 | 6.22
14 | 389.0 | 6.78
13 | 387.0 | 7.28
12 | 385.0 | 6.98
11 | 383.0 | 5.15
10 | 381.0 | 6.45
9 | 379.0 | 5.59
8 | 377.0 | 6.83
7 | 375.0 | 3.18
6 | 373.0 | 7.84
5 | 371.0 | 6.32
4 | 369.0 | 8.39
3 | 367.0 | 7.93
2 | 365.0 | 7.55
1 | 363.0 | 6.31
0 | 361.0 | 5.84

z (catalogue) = 0.11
